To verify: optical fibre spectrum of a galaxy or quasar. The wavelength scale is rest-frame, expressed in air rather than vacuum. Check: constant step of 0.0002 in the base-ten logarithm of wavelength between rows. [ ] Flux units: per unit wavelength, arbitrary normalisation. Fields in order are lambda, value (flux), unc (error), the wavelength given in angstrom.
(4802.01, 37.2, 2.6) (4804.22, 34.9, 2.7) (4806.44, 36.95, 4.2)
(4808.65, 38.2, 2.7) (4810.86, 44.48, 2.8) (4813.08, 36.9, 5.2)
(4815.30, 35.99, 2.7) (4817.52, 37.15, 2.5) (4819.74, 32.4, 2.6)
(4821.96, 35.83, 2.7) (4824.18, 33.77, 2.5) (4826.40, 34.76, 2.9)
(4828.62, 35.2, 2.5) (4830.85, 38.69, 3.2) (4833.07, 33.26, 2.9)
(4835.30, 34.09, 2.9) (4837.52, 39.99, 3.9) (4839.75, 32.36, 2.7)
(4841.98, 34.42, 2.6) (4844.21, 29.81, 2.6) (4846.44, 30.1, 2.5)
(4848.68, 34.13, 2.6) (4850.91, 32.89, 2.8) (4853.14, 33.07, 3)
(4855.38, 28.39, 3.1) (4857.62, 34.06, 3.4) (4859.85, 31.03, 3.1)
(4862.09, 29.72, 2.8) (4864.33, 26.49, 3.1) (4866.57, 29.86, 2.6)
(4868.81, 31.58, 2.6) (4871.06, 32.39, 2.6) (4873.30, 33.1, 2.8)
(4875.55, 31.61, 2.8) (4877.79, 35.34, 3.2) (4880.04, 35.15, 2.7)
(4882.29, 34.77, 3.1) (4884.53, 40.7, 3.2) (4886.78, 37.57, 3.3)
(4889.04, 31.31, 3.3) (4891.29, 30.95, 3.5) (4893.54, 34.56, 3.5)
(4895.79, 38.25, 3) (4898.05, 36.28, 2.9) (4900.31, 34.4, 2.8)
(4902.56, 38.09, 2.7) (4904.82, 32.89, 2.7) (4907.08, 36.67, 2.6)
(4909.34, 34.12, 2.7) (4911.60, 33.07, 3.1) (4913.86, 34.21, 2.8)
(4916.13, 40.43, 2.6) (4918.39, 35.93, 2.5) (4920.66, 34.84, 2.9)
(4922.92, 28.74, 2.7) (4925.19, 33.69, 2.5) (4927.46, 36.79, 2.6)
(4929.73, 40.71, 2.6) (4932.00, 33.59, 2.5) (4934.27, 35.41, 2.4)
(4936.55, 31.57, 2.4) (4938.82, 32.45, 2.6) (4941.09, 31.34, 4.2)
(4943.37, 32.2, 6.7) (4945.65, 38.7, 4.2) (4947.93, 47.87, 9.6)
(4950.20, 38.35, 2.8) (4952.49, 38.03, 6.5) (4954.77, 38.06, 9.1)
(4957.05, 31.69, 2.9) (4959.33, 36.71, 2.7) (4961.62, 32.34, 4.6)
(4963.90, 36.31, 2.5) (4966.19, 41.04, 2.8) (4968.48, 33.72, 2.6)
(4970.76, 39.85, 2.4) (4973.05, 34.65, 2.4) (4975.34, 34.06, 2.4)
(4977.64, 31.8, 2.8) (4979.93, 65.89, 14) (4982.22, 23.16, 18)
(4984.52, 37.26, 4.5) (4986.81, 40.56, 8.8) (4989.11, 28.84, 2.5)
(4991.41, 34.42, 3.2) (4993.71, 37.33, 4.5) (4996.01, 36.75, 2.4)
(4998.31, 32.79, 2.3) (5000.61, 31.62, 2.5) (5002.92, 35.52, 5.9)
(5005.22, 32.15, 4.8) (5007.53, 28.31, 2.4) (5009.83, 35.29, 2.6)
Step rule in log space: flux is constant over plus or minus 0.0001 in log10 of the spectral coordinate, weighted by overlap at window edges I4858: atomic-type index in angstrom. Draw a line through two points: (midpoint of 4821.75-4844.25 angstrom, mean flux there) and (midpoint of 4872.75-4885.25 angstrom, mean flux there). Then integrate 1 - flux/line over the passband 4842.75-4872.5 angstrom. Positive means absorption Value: 3.3 angstrom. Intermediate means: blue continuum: 34.9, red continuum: 35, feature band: 31.1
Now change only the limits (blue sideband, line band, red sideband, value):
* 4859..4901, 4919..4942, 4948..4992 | 0.9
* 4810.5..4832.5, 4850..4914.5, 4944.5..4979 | 5.3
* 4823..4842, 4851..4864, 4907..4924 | 1.5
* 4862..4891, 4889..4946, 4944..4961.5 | 1.6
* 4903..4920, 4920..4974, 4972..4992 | 0.5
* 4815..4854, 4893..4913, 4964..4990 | 0.2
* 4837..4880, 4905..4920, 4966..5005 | -0.7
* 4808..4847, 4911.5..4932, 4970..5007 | 0.2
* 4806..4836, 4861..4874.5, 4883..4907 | 2.0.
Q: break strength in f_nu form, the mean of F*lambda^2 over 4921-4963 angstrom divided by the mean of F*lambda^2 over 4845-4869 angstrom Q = 1.2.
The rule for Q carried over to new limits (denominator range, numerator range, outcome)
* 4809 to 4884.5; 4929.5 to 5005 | 1.12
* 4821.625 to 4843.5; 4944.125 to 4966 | 1.13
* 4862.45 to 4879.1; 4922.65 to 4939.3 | 1.12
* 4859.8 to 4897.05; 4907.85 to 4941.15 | 1.06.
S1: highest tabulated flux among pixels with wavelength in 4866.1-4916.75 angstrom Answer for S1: 40.7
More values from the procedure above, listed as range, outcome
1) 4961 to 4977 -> 41.04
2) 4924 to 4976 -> 47.87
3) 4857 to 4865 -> 34.06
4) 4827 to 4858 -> 39.99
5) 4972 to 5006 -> 65.89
